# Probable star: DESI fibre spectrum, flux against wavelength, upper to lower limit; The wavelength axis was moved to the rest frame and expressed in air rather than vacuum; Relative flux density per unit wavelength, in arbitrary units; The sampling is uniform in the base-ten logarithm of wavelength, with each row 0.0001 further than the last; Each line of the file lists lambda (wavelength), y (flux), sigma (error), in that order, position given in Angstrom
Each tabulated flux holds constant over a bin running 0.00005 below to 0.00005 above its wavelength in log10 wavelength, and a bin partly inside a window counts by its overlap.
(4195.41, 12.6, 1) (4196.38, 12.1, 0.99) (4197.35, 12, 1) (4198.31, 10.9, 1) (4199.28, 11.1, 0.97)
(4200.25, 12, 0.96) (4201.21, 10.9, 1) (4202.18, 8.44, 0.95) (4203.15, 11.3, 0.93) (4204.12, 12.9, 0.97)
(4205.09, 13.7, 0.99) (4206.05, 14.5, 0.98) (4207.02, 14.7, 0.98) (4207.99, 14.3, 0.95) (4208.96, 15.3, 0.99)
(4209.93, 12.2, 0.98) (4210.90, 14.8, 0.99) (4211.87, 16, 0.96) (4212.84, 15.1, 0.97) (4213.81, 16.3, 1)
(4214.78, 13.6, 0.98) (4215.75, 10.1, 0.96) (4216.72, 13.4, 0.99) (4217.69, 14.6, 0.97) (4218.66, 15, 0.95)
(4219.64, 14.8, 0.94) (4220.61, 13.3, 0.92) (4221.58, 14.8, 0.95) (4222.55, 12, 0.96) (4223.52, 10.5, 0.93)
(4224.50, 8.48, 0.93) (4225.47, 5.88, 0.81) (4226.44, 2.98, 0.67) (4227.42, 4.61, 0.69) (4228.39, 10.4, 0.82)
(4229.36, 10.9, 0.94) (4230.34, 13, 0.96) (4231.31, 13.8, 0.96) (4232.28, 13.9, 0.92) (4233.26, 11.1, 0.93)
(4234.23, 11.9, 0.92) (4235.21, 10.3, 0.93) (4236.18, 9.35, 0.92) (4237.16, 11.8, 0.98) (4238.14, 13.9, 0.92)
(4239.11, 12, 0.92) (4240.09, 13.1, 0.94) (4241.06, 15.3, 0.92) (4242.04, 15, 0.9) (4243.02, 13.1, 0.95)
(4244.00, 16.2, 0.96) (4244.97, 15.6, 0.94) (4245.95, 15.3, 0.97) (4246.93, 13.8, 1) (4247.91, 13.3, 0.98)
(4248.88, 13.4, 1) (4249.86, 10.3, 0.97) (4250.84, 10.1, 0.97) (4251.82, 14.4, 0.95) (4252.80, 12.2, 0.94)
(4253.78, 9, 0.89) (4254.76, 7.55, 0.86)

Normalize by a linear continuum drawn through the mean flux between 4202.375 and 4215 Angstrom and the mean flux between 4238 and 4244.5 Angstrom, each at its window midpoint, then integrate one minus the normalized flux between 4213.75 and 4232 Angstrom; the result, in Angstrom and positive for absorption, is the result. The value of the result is 3.5 Angstrom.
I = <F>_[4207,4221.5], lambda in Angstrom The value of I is 14.2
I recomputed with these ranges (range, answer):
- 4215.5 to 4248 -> 12.2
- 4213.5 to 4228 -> 11.3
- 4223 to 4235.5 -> 9.83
